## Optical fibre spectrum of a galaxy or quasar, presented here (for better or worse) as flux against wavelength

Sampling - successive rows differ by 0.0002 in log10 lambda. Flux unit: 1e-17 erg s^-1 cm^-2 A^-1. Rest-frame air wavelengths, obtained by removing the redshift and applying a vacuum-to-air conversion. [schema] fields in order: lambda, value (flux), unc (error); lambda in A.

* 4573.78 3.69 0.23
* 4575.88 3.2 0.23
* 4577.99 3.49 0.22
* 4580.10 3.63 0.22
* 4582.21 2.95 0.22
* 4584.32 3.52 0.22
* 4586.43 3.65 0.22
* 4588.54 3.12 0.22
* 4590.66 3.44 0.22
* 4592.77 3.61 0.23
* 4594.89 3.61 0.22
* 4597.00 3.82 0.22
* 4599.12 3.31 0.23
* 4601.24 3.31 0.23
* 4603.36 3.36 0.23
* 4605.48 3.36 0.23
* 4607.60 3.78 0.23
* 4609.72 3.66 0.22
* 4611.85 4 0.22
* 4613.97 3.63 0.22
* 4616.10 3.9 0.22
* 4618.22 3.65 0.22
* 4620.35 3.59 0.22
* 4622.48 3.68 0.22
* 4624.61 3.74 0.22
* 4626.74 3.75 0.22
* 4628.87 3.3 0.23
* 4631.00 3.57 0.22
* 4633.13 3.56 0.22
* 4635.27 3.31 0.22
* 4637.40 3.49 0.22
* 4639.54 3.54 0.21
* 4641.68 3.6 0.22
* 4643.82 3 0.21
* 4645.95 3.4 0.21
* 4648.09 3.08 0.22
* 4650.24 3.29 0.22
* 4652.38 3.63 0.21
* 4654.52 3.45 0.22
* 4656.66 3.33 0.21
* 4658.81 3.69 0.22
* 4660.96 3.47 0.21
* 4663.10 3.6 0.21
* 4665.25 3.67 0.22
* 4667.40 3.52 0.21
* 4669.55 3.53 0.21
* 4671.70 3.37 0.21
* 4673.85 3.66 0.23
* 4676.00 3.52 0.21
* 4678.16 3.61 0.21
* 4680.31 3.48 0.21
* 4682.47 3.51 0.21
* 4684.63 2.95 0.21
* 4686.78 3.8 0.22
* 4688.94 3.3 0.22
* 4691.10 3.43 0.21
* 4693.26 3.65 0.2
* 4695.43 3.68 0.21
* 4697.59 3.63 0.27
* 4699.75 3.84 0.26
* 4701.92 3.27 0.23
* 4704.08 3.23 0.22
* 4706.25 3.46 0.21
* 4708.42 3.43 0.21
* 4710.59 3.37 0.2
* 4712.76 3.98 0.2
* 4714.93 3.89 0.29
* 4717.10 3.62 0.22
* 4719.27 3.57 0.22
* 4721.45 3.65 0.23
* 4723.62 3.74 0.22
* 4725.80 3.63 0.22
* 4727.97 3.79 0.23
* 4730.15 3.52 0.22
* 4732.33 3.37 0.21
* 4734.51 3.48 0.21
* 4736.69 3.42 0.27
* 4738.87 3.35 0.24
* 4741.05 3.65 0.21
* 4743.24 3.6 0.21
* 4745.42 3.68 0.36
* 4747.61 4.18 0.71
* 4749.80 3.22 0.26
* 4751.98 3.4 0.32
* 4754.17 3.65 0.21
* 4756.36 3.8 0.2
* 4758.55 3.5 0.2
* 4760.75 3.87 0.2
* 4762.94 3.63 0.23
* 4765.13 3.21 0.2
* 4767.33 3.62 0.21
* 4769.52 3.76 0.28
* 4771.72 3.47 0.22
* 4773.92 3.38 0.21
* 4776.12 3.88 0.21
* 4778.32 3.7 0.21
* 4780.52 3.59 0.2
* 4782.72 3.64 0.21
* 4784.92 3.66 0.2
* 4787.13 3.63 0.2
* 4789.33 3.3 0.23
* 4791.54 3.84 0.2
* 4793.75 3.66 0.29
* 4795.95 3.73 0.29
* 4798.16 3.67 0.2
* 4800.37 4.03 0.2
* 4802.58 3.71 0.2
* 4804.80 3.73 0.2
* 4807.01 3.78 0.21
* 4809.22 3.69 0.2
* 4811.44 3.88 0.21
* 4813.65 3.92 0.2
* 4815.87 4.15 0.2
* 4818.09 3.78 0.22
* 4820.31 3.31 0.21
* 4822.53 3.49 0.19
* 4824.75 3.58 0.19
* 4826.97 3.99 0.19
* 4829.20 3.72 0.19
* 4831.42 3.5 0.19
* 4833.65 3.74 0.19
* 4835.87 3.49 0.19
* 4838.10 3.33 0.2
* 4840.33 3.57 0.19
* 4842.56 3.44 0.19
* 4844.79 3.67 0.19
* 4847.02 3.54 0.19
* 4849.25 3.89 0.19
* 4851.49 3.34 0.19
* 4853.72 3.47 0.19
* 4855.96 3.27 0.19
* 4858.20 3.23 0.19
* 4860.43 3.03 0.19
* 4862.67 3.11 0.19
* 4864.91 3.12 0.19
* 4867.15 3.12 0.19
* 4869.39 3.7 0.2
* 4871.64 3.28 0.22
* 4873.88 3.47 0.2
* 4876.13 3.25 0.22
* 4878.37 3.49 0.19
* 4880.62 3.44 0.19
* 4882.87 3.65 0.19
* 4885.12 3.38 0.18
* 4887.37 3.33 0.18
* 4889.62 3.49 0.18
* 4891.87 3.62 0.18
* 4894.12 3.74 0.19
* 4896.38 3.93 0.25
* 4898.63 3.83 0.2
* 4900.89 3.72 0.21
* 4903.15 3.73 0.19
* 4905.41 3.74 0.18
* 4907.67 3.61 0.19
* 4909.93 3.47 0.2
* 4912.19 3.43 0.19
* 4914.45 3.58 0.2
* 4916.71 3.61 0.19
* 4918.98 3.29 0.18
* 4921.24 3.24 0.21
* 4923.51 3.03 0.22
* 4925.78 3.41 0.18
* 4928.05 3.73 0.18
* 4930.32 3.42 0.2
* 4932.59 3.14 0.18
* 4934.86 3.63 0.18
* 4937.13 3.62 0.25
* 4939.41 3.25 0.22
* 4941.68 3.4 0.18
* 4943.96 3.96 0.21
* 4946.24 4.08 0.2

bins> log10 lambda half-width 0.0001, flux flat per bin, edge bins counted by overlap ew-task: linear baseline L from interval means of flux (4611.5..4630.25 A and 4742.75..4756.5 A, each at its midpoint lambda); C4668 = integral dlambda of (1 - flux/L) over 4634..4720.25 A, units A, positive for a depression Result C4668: 3.9 A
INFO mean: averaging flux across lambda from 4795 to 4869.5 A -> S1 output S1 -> 3.58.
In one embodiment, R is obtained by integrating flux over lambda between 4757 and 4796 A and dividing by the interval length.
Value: 3.61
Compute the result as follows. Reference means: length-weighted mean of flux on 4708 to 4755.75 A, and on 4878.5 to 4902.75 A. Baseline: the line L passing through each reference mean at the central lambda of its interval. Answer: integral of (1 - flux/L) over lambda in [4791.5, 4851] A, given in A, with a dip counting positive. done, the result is -1.4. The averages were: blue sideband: 3.6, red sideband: 3.61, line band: 3.69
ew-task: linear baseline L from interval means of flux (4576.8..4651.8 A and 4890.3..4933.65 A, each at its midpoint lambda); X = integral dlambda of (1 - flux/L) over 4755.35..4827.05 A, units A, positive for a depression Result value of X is -3.1 A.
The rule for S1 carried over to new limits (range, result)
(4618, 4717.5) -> 3.51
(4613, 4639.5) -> 3.59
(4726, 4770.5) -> 3.59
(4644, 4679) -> 3.48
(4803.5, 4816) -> 3.83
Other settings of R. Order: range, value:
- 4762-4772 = 3.54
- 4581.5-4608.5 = 3.45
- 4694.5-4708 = 3.51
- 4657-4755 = 3.56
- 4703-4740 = 3.56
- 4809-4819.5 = 3.88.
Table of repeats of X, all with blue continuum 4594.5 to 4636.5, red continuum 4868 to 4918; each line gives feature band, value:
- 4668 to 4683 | 0.3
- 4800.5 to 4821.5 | -1.2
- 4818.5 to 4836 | -0.2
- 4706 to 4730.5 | -0.4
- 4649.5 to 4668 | 0.4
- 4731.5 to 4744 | 0.4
